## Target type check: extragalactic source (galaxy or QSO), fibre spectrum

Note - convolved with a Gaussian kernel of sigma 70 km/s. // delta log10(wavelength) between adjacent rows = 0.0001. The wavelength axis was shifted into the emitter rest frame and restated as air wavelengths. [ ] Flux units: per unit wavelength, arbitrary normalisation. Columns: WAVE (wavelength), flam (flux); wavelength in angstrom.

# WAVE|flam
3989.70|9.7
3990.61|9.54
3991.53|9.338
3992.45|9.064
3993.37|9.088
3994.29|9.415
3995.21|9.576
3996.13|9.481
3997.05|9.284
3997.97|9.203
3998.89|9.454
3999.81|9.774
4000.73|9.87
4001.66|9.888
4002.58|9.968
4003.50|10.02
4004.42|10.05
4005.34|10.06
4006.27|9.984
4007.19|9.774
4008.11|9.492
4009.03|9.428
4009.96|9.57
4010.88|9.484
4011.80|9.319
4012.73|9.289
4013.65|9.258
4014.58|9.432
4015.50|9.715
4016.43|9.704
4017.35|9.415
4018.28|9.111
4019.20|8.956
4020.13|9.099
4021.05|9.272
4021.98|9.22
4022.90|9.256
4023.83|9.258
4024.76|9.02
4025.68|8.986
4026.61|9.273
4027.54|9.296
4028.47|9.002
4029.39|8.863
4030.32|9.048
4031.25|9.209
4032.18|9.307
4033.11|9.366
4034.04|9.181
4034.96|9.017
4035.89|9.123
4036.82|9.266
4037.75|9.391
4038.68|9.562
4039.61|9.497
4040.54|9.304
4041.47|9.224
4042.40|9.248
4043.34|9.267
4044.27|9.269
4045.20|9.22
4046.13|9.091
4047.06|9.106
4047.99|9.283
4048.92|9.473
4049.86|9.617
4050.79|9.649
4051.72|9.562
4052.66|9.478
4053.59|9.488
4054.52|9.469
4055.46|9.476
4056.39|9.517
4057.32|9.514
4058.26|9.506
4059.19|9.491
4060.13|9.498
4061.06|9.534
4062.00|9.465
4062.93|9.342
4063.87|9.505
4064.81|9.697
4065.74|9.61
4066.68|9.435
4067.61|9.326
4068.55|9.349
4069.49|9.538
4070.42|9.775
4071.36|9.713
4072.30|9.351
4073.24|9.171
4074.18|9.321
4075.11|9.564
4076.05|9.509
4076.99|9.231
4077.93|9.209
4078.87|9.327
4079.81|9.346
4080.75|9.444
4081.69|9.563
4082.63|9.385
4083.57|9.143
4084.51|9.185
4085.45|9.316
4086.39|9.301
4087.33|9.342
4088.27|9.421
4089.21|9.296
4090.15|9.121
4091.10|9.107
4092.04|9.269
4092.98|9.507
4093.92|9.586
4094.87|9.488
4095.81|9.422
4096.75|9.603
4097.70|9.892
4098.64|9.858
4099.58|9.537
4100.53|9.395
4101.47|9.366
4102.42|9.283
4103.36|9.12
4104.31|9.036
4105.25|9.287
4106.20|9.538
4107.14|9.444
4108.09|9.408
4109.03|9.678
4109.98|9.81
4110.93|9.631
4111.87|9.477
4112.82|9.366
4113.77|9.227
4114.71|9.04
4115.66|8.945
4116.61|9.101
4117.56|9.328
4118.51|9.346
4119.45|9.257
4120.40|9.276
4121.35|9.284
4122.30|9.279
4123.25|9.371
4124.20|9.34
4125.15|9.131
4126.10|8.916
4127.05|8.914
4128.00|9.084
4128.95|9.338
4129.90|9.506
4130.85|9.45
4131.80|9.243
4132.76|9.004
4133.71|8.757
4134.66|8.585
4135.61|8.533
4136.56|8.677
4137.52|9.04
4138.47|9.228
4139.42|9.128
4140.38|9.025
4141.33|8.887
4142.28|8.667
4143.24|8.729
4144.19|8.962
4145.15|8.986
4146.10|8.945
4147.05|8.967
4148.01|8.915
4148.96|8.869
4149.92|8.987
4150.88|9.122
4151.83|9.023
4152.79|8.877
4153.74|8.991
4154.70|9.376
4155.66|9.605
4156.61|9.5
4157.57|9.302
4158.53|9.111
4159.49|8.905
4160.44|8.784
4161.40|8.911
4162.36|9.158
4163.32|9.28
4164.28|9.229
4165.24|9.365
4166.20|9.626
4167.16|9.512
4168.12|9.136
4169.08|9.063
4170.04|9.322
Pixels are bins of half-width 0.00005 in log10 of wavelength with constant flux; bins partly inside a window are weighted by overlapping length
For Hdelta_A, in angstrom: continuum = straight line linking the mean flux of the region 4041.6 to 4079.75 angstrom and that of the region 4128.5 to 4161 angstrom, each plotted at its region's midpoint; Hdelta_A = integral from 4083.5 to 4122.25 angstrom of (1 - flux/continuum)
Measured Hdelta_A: -0.59 angstrom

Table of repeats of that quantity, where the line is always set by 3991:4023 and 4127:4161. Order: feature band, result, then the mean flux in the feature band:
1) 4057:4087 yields -0.5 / 9.42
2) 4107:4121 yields -0.3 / 9.35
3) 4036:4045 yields 0.1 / 9.32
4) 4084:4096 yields -0.2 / 9.33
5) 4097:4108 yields -0.3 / 9.43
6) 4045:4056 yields -0.1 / 9.42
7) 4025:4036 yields 0.3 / 9.14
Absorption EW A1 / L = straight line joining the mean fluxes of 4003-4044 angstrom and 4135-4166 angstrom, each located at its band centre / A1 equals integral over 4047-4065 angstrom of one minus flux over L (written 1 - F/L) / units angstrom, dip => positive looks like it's -0.4 angstrom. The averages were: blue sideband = 9.35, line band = 9.49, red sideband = 9.04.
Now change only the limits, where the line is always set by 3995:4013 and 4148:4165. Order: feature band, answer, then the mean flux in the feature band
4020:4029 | 0.4 angstrom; 9.18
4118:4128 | 0.0 angstrom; 9.21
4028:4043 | 0.5 angstrom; 9.22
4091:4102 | -0.2 angstrom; 9.51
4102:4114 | -0.2 angstrom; 9.41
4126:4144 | 0.4 angstrom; 8.99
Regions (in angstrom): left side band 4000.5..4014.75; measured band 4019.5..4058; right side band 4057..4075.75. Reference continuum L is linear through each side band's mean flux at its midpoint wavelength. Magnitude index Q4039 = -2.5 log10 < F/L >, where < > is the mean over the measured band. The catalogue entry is 0.03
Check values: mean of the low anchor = 9.68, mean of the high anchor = 9.48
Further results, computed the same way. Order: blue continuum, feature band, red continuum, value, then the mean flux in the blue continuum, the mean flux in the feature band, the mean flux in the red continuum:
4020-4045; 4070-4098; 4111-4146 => -0.028 mag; 9.22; 9.39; 9.1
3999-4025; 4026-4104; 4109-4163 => -0.003 mag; 9.53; 9.38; 9.12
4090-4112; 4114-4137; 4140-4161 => 0.015 mag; 9.46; 9.12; 9.03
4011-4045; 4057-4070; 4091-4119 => -0.019 mag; 9.25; 9.49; 9.41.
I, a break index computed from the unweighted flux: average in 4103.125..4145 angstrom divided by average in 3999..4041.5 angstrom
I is 0.97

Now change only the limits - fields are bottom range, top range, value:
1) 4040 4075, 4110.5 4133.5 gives 0.98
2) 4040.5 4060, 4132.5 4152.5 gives 0.95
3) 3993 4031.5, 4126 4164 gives 0.96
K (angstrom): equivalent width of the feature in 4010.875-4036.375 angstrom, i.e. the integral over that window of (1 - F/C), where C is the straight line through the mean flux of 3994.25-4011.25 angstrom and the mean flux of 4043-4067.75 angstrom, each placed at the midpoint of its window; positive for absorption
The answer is 1.0 angstrom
